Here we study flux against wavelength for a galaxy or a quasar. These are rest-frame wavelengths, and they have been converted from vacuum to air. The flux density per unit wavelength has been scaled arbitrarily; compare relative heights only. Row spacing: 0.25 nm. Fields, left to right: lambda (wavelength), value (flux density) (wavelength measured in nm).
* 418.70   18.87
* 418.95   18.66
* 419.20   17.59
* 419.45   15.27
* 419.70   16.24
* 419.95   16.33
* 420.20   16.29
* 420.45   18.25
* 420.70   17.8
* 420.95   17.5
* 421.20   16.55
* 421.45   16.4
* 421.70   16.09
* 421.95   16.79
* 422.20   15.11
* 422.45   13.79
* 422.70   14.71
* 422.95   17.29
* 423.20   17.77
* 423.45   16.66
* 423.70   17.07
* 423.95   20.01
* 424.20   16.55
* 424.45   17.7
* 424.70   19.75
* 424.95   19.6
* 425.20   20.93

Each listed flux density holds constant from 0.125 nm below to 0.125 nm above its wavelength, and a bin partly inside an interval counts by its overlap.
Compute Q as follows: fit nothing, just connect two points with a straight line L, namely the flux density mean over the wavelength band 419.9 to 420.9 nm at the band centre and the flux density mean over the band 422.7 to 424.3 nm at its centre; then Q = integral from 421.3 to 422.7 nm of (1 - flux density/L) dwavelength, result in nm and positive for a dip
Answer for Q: 0.14 nm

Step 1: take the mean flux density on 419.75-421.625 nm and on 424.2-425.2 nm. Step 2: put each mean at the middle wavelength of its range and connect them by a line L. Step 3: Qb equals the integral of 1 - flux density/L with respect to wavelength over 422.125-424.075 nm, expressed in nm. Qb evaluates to 0.170 nm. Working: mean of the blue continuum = 17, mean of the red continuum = 18.9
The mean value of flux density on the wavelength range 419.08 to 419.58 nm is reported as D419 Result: 16.4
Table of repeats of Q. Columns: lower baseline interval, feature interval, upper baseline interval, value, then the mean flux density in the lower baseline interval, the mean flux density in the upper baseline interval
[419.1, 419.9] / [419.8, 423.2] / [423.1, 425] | 0.13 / 16.3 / 18.1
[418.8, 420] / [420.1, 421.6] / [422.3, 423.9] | -0.04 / 16.9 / 16.4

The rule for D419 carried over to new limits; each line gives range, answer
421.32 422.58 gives 15.6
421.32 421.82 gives 16.2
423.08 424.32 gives 17.6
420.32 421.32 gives 17.5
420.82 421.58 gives 16.8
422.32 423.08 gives 15.3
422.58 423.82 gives 16.7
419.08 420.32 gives 16.3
